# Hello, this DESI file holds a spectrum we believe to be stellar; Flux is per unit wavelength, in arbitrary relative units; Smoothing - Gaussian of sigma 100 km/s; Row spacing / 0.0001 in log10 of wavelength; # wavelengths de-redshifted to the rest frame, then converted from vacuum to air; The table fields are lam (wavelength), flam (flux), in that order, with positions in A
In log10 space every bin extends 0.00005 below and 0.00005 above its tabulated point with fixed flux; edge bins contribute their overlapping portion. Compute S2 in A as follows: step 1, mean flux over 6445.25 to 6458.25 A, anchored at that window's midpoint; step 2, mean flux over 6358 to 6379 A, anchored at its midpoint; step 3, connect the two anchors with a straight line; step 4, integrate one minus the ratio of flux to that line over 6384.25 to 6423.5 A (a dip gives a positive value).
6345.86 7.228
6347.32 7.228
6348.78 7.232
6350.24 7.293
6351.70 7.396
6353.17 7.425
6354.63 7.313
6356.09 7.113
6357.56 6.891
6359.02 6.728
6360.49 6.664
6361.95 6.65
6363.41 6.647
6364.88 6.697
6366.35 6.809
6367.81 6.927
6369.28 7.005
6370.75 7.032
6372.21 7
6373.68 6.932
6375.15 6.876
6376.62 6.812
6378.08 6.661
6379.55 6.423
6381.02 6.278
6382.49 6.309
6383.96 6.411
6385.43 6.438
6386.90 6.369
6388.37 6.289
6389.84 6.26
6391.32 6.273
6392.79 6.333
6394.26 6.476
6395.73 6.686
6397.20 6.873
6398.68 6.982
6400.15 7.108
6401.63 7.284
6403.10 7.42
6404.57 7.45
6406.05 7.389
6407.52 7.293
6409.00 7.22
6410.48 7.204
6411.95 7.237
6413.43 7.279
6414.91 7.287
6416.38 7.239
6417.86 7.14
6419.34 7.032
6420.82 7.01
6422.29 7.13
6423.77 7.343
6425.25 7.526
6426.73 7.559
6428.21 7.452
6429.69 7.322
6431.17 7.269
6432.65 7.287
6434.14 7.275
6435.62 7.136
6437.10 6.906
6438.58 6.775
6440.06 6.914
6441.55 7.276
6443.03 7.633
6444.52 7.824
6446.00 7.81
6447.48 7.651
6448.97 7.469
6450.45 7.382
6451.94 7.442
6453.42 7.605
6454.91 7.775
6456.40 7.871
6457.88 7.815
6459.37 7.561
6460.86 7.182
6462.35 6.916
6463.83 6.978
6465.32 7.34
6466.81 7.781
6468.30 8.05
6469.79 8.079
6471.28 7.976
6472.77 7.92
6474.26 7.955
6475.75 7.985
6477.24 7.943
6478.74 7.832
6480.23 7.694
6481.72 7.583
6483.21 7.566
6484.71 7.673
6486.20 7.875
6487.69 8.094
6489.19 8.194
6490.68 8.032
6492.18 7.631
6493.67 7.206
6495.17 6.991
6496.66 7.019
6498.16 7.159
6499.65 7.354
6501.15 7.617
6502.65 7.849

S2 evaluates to 1.2 A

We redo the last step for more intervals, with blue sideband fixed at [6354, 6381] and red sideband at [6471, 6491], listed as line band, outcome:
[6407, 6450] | 0.6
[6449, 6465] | 0.4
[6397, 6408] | -0.1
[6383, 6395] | 1.1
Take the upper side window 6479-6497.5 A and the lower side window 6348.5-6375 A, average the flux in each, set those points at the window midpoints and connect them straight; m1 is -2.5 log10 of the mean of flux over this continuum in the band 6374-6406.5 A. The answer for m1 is 0.07 mag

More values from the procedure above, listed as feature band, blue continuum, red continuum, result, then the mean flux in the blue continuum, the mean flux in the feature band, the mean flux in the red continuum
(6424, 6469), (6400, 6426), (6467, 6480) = 0.03 mag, 7.26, 7.42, 7.95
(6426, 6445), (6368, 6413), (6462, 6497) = 0.00 mag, 6.82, 7.27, 7.7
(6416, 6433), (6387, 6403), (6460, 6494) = -0.03 mag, 6.67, 7.28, 7.72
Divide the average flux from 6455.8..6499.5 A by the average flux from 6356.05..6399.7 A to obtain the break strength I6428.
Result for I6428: 1.15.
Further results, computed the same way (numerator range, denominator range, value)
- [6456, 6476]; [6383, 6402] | 1.16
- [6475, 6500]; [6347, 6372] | 1.09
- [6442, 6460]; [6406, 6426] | 1.06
